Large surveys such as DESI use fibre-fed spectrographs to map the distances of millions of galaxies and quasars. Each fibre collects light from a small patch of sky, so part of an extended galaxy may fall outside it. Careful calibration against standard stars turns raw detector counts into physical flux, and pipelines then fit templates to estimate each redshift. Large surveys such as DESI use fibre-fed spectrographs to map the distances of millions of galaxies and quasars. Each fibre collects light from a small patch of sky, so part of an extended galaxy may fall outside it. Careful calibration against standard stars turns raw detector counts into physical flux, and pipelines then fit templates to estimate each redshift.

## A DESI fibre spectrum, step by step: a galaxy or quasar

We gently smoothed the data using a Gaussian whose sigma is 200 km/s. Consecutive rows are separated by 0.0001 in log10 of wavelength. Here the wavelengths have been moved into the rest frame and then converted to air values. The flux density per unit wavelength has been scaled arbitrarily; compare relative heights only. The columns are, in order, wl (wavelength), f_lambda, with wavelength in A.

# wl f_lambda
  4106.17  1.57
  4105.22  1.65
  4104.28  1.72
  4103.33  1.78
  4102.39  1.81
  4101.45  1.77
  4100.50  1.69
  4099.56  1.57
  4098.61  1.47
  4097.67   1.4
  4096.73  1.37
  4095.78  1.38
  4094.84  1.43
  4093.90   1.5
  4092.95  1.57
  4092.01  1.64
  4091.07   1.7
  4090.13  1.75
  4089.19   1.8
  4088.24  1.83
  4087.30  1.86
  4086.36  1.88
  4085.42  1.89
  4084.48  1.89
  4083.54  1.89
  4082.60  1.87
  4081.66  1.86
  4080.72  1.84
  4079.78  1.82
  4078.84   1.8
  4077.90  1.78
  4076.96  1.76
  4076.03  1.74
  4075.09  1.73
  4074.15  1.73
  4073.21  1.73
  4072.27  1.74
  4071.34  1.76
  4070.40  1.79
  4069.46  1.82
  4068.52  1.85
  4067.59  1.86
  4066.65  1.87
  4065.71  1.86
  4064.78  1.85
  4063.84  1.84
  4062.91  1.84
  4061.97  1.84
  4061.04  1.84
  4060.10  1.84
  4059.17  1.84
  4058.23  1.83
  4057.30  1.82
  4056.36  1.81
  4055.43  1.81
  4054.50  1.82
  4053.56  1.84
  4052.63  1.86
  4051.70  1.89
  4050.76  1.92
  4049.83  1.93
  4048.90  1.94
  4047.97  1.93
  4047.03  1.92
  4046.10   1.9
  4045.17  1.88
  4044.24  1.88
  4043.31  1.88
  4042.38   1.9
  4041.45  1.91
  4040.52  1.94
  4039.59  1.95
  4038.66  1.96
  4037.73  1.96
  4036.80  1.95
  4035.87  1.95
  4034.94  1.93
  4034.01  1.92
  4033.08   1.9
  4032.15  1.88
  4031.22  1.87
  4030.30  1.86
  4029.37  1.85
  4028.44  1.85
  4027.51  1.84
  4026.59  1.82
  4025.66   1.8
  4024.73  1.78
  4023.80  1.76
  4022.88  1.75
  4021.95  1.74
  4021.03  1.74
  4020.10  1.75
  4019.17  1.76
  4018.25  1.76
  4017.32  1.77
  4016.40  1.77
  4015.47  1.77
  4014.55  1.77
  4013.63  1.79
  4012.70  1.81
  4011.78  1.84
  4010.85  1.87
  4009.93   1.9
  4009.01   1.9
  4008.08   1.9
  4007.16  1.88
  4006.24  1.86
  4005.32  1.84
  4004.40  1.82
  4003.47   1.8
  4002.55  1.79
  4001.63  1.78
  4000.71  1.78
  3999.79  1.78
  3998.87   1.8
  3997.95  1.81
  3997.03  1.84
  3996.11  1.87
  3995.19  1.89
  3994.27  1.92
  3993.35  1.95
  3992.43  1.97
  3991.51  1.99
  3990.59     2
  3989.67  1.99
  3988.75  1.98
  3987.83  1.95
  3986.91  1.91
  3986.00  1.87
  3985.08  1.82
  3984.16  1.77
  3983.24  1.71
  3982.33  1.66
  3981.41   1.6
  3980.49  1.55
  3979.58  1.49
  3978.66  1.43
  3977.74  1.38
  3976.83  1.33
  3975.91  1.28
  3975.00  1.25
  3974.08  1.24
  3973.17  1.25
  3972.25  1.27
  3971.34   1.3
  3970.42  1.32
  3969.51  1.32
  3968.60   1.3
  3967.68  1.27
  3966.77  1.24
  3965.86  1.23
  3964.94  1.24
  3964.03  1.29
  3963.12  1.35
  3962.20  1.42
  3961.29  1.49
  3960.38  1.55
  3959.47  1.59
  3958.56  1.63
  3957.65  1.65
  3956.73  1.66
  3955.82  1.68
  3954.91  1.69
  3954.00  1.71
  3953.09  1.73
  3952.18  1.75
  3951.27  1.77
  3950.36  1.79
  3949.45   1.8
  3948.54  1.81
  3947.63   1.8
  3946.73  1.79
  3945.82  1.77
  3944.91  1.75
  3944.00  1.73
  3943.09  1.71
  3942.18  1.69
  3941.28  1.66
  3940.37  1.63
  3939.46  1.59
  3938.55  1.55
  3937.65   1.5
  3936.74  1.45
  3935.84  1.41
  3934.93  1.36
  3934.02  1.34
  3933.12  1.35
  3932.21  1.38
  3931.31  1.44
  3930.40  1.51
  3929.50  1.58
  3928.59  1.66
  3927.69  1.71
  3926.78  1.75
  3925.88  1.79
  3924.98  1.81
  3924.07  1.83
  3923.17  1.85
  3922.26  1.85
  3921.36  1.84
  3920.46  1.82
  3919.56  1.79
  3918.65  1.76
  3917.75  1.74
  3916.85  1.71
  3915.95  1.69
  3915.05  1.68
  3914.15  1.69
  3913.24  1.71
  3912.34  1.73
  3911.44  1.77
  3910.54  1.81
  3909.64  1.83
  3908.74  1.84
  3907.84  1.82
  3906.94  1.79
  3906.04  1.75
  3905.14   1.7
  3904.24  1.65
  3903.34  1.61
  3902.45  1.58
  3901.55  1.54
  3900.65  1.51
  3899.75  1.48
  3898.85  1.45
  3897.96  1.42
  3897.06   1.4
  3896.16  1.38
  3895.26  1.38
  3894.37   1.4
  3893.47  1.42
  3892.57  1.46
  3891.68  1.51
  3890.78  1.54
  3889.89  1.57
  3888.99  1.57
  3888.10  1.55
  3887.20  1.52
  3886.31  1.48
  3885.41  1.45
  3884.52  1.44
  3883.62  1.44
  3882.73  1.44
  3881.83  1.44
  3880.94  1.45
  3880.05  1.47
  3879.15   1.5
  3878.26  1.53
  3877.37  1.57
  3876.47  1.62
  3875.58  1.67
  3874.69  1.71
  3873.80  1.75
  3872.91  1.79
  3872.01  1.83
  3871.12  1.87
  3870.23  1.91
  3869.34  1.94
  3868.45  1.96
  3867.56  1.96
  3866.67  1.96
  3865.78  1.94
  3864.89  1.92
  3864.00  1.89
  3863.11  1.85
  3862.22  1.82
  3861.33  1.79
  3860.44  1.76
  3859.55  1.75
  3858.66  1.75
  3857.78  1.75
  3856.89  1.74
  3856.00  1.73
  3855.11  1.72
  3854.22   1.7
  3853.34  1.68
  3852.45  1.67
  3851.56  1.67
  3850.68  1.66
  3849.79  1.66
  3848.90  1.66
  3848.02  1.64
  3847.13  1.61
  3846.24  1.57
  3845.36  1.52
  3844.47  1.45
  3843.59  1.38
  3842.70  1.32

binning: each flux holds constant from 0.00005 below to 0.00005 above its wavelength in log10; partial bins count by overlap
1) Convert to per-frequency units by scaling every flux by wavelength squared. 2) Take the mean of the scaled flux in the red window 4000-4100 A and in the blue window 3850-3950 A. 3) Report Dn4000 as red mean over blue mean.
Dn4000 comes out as 1.17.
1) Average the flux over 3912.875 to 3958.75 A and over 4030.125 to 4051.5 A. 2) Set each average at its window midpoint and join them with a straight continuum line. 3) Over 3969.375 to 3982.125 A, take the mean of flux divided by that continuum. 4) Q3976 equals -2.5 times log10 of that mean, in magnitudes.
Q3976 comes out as 0.280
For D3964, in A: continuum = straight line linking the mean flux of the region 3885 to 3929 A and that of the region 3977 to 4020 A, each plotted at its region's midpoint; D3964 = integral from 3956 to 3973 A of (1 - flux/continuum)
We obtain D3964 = 3.4 A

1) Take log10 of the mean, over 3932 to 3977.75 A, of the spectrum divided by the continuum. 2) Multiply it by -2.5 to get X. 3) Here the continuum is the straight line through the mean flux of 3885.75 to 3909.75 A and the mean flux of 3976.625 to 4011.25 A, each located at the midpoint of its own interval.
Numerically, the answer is 0.13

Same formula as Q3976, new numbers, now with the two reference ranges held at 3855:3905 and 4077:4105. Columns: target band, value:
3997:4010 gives -0.09 mag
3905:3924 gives -0.08 mag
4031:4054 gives -0.13 mag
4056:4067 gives -0.09 mag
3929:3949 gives 0.05 mag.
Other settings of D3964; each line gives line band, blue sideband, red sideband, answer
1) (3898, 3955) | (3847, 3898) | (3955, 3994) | -2.6 A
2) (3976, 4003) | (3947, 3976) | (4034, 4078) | -2.9 A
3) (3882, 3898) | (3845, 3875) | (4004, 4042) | 2.9 A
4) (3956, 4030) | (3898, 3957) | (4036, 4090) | 3.5 A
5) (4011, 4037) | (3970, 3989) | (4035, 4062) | -0.8 A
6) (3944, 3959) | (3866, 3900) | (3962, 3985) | -3.1 A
